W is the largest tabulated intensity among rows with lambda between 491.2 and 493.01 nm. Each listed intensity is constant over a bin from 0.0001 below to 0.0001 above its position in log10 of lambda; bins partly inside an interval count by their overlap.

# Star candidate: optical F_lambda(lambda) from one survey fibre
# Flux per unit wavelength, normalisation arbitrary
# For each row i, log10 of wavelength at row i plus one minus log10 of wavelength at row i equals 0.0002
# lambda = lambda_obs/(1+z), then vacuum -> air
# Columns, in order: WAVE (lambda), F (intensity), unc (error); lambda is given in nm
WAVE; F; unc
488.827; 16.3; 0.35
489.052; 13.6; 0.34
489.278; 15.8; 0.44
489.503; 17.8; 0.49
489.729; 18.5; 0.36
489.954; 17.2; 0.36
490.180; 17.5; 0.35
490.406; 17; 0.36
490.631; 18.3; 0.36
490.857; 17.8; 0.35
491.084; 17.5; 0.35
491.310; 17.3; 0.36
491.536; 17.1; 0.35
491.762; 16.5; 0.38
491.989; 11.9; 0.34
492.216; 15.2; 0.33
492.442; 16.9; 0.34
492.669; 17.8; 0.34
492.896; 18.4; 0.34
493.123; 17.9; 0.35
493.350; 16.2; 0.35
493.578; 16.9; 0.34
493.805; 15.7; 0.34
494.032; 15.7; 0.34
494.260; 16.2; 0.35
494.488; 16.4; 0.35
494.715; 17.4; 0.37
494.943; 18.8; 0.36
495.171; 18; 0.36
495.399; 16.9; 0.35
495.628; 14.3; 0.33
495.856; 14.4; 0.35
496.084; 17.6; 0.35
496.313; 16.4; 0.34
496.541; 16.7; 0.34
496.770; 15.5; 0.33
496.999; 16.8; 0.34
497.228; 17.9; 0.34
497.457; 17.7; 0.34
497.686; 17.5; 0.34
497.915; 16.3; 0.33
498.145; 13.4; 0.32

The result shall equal 18.4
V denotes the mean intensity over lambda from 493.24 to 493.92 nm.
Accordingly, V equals 16.3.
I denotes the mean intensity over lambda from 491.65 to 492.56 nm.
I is 15.1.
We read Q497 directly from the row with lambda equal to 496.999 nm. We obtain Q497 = 16.8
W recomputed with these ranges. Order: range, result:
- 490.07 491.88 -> 18.3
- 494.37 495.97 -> 18.8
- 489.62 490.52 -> 18.5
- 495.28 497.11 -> 17.6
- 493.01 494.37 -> 17.9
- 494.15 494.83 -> 17.4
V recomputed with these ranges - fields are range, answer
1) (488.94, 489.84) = 16.4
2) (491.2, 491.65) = 17.2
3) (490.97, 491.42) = 17.4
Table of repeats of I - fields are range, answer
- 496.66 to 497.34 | 16.7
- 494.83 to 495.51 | 17.9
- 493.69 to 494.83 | 16.3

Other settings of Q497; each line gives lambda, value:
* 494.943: 18.8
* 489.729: 18.5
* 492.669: 17.8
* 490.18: 17.5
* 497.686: 17.5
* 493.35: 16.2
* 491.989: 11.9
